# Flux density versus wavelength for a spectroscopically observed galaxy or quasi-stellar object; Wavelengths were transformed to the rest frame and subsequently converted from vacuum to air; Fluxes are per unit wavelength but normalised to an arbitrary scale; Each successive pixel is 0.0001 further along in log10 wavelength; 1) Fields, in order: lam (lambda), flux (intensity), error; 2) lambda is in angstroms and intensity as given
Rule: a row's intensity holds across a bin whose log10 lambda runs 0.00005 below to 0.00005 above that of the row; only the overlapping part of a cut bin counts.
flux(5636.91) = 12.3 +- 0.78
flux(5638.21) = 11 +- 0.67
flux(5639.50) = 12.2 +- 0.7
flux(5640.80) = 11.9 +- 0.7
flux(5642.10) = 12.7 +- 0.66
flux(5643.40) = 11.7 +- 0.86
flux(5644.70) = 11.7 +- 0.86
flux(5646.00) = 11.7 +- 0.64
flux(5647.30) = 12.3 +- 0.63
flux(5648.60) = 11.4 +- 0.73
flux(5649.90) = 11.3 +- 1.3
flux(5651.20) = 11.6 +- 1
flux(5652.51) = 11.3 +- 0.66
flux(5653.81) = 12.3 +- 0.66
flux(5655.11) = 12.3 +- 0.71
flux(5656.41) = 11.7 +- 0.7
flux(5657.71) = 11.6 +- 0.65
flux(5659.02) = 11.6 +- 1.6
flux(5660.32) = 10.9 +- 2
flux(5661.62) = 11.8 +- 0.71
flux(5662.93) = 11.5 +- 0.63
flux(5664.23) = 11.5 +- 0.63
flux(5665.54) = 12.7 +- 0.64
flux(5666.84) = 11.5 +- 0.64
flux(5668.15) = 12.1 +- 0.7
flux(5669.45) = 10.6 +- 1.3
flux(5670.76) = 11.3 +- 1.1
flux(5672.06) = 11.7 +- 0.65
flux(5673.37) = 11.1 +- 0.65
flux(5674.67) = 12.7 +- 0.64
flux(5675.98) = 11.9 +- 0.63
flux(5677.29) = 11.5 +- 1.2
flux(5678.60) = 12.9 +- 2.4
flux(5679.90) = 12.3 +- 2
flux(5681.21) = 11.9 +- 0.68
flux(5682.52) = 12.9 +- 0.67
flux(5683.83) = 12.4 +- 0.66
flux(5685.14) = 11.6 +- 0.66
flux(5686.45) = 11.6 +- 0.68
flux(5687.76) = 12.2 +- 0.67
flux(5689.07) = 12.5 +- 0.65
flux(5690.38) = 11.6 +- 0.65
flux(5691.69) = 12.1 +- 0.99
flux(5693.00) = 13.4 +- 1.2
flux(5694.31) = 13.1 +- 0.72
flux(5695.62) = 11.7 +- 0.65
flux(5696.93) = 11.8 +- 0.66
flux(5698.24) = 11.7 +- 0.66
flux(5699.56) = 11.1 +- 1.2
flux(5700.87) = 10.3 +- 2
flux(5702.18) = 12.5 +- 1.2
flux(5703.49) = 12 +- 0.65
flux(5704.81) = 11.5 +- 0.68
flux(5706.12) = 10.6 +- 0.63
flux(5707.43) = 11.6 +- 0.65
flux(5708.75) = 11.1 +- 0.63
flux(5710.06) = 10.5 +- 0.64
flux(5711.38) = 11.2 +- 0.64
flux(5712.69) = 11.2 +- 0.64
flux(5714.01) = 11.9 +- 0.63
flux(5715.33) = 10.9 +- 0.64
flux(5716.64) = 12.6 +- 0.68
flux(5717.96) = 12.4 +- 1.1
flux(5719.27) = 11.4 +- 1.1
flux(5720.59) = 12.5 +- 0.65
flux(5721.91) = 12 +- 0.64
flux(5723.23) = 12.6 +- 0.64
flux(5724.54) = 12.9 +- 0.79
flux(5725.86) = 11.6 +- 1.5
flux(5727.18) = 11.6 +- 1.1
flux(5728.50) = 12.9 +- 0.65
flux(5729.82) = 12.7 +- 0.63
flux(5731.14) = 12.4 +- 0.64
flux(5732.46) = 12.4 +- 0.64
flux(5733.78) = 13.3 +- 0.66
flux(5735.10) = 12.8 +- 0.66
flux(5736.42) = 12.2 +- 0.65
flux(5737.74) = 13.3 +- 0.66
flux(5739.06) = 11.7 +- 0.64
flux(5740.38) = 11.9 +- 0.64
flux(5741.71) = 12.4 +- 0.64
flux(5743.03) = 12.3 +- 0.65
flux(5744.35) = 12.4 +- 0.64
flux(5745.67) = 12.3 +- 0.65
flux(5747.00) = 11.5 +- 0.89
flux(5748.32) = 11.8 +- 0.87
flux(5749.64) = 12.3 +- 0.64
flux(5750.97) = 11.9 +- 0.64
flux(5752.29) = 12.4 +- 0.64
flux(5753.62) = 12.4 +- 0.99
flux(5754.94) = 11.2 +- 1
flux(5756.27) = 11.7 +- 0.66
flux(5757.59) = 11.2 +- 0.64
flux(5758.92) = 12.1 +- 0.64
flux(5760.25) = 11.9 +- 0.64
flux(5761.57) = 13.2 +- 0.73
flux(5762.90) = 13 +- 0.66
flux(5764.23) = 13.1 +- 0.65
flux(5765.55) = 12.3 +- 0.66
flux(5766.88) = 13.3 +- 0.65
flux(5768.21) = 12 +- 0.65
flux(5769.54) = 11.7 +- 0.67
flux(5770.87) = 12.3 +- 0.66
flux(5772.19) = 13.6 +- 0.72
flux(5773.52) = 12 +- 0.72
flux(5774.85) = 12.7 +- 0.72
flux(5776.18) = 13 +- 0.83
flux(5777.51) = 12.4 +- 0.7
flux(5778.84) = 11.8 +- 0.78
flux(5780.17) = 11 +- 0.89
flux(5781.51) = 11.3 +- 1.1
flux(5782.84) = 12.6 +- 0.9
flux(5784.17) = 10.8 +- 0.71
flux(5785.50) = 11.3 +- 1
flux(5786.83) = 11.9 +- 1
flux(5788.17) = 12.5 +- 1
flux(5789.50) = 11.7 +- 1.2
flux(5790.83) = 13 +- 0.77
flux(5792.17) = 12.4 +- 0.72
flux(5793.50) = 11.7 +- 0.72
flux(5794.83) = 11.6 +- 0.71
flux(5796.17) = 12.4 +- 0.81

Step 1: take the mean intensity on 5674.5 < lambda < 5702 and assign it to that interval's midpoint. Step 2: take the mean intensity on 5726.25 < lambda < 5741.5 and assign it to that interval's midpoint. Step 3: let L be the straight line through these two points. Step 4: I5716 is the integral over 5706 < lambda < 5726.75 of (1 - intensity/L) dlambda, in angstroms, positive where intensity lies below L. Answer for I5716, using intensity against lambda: 1.0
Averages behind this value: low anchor 12.1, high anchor 12.4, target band 11.7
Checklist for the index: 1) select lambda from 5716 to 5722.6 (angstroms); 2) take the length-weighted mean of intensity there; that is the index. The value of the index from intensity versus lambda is 12.2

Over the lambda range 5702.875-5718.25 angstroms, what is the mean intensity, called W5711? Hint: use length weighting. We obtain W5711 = 11.4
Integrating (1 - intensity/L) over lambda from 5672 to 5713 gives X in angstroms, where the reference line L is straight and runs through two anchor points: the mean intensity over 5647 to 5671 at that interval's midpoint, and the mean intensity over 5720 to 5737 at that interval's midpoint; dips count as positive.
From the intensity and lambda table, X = 0.7 angstroms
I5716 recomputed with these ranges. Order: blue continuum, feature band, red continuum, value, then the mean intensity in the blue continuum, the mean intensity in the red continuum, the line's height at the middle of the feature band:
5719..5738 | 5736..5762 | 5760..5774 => 0.9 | 12.4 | 12.6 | 12.5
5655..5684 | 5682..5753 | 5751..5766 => 0.1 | 11.8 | 12.2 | 12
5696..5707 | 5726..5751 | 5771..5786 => -1.2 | 11.5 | 12.1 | 11.7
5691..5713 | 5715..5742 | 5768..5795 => -1.3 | 11.6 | 12.1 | 11.8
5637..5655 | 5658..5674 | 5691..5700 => 0.6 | 11.8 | 12.1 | 11.9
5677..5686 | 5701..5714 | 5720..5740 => 1.1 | 12.2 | 12.5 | 12.3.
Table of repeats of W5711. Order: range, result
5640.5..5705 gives 11.9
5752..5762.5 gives 12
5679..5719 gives 11.8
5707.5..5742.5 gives 12.1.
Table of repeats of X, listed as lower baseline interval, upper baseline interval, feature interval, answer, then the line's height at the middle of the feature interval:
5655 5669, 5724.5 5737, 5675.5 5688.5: -0.22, 11.9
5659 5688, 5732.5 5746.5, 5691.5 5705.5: 0.17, 12.1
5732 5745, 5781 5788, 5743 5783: -0.60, 12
